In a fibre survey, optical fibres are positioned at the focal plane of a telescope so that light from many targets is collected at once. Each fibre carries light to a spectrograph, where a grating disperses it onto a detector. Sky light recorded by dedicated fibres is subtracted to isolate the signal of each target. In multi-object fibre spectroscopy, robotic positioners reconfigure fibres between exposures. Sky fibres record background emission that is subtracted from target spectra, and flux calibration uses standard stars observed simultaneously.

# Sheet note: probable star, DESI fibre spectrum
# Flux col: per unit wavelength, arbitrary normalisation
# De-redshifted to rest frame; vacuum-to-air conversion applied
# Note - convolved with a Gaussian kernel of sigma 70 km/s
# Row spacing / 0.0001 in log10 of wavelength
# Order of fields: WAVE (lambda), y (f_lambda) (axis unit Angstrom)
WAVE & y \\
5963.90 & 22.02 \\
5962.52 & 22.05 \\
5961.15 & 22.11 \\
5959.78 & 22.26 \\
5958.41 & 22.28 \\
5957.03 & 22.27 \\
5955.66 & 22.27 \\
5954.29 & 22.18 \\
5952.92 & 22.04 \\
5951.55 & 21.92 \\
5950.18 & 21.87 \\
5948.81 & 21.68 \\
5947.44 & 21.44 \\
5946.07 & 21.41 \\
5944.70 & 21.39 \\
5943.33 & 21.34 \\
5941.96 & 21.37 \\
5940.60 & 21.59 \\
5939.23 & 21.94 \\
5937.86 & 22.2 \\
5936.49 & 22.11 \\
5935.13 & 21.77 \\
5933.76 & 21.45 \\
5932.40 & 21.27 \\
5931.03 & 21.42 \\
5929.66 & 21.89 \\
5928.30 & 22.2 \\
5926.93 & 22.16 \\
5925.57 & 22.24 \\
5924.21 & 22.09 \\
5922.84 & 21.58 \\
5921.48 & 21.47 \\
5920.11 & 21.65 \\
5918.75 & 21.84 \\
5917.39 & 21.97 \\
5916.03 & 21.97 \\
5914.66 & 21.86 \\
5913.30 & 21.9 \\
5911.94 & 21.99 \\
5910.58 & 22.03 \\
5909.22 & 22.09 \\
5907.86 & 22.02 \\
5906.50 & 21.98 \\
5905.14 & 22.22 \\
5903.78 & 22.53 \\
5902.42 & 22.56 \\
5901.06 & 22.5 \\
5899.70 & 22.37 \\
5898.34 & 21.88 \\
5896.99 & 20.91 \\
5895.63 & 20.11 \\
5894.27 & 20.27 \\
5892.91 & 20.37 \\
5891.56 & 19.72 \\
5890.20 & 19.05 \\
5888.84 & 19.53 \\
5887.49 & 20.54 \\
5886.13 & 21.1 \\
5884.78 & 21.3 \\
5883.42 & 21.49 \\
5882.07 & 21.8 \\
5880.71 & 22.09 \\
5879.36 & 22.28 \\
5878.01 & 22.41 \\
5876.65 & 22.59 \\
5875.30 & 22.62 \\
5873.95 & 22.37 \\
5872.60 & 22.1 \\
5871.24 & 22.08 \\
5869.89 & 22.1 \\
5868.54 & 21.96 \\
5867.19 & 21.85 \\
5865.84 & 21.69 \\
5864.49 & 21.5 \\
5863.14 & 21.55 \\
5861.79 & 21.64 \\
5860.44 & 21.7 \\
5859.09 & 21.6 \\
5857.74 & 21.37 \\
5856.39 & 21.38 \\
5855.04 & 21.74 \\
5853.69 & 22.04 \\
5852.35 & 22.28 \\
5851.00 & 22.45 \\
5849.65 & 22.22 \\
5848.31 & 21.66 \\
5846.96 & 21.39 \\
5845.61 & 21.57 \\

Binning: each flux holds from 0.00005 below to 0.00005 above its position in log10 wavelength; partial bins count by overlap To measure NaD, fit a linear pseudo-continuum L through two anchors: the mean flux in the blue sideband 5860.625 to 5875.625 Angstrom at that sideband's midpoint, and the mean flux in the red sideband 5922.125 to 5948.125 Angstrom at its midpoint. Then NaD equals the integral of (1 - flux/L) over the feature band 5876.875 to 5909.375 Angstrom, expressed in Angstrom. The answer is 0.7 Angstrom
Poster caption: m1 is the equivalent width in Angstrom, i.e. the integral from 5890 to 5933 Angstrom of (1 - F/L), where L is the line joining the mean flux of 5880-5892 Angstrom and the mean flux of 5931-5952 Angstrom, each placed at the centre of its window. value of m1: -1.0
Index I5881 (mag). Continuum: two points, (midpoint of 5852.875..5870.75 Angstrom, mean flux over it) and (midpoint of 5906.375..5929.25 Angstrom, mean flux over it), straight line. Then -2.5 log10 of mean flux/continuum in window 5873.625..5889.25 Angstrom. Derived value 0.005 mag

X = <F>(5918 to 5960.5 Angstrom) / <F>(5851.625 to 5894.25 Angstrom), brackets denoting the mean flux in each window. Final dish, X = 1.0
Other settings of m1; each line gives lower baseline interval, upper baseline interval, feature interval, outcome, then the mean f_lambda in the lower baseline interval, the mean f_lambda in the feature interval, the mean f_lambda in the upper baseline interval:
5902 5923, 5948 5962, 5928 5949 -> 0.4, 22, 21.6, 22.1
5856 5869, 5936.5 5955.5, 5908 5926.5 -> -0.2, 21.6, 21.9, 21.7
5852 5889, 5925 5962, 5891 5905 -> 0.3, 21.8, 21.4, 21.9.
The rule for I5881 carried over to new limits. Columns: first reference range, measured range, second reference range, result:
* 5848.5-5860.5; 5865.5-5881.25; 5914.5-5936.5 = -0.02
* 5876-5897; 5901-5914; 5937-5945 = -0.05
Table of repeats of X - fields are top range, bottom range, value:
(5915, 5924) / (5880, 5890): 1.03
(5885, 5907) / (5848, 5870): 0.97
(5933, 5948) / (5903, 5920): 0.98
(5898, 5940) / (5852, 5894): 1.02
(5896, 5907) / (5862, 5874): 1.01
